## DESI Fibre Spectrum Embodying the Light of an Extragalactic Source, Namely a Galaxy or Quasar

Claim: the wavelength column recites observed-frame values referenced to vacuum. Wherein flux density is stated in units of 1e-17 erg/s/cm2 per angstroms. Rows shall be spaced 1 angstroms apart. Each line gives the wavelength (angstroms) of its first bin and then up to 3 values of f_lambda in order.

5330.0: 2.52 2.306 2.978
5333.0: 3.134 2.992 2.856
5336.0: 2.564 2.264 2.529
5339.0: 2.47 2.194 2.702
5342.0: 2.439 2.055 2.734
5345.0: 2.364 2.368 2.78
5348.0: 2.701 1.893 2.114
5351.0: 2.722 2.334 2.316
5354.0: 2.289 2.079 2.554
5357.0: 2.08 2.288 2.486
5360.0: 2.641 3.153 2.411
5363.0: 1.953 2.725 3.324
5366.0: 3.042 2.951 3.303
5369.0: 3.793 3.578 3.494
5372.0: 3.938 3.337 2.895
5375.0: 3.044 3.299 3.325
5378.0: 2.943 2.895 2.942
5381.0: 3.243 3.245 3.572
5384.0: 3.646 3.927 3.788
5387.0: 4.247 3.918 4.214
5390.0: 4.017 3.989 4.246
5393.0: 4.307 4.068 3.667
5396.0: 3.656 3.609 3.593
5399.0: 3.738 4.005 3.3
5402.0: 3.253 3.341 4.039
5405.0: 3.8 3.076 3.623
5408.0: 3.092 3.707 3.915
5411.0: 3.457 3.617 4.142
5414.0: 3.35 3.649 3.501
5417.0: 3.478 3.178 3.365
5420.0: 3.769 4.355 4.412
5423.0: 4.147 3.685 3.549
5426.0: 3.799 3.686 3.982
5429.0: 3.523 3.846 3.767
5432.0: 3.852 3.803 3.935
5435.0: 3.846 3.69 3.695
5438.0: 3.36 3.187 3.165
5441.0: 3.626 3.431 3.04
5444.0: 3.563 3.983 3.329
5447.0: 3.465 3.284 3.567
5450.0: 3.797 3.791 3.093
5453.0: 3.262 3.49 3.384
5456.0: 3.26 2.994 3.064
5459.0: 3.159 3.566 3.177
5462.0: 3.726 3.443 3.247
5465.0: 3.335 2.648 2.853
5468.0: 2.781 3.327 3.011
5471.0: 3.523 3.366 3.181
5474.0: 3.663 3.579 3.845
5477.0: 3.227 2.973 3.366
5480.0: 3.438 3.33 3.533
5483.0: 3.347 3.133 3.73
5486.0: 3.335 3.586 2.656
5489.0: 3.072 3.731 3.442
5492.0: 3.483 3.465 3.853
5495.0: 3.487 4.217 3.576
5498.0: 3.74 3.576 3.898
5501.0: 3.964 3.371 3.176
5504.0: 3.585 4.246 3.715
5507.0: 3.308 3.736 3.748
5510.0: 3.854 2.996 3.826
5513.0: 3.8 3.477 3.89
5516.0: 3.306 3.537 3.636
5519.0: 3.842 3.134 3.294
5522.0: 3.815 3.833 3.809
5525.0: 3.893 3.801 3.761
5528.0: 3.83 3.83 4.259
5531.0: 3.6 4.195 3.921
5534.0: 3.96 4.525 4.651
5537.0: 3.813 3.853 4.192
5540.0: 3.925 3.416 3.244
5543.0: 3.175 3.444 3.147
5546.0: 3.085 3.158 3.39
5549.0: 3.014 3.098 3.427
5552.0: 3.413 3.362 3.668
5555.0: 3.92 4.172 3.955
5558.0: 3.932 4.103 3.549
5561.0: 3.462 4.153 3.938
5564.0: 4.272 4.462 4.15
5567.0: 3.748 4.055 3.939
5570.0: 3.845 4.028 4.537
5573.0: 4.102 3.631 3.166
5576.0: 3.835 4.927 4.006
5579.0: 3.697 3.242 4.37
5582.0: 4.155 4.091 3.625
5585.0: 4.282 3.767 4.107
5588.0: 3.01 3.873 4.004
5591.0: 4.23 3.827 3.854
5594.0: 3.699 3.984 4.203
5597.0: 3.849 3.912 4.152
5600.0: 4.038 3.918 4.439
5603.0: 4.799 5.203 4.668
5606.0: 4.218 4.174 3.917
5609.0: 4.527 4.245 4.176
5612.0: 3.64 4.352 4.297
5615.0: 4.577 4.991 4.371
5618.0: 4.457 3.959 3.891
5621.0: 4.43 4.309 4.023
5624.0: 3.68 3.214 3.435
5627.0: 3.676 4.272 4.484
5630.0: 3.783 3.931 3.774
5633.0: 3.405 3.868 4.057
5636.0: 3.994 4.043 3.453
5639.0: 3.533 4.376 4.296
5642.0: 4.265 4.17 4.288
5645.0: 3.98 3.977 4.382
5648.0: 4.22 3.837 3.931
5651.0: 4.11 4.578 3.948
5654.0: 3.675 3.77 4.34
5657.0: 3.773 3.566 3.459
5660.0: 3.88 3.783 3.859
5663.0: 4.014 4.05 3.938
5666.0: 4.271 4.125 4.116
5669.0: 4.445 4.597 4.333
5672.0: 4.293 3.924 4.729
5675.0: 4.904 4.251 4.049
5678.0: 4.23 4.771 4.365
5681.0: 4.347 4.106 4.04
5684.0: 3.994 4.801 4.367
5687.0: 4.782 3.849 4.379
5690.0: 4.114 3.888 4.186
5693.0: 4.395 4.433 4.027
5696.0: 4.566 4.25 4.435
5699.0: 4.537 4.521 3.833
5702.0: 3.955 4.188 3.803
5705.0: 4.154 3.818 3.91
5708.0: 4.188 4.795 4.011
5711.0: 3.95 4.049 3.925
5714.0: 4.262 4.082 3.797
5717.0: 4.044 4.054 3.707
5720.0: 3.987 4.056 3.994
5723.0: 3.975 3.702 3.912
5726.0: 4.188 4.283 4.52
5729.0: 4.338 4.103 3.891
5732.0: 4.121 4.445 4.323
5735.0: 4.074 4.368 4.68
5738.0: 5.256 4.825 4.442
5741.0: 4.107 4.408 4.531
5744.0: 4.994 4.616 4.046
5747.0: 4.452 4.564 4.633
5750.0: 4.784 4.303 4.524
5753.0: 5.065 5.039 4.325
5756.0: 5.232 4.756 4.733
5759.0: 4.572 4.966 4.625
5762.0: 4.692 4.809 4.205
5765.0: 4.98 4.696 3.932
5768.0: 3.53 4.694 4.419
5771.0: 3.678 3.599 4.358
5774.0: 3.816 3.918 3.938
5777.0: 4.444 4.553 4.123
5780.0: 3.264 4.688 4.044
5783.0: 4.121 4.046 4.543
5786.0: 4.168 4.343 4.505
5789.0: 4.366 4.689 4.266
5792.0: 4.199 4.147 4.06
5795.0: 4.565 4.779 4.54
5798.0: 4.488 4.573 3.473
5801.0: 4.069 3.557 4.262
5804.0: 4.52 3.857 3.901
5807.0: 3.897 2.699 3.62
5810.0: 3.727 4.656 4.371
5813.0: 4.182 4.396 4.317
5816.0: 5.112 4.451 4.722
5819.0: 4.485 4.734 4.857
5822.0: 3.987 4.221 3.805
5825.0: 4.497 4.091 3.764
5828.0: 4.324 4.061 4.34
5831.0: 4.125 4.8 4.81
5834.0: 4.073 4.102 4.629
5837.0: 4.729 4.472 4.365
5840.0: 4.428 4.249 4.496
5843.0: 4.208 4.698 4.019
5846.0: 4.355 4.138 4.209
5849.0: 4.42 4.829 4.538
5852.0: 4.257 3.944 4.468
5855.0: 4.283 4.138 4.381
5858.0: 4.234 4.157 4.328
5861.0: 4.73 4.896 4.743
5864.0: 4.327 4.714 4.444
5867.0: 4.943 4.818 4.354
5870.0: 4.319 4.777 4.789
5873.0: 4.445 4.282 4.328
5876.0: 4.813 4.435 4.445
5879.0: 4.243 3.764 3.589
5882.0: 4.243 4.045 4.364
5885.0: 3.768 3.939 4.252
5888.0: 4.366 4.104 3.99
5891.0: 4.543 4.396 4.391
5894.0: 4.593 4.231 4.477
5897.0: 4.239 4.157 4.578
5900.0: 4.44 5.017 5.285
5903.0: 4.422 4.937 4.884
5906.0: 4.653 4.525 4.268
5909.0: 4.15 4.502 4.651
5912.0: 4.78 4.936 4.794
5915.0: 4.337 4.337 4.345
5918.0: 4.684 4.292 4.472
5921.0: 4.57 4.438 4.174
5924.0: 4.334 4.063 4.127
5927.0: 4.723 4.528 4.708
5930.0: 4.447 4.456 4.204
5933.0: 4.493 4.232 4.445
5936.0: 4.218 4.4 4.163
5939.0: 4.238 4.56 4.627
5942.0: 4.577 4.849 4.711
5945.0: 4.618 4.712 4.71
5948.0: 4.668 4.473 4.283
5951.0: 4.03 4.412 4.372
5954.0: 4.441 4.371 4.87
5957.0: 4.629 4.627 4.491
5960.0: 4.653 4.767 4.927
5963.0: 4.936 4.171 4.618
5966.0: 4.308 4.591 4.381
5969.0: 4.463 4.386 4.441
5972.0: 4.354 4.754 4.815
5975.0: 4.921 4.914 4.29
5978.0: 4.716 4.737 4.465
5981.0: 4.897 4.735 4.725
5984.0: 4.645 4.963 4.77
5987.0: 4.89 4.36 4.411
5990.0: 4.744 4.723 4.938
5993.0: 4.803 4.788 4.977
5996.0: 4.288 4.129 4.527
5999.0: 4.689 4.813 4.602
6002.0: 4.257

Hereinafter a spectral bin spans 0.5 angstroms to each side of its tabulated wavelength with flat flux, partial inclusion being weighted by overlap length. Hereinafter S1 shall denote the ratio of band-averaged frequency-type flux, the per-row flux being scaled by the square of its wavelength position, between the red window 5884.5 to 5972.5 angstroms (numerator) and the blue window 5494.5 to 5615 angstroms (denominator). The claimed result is 1.3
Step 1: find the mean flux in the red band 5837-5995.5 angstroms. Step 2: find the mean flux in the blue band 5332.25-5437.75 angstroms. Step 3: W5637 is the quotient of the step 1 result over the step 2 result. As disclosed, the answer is 1.37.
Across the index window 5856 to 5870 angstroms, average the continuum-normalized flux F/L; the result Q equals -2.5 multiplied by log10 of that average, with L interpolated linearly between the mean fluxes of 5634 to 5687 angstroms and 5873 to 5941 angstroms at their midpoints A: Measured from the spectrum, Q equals -0.041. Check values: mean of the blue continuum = 4.13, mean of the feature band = 4.52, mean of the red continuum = 4.4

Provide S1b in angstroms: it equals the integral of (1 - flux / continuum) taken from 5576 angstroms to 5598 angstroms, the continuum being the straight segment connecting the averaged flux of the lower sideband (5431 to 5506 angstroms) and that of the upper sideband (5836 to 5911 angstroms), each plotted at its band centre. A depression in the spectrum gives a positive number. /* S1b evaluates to -1.2 angstroms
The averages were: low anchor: 3.45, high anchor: 4.41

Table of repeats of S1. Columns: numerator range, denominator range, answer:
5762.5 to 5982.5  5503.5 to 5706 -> 1.21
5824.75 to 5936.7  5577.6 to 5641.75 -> 1.20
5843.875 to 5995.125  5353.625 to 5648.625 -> 1.41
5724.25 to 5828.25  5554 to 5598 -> 1.18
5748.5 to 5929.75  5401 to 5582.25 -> 1.37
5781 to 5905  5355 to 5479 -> 1.47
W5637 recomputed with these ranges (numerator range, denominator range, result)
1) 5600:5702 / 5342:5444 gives 1.24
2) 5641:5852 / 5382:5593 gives 1.17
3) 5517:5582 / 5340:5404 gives 1.21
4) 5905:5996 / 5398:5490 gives 1.31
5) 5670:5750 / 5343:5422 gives 1.30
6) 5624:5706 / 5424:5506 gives 1.18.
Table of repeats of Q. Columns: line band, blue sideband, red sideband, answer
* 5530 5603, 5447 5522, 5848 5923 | -0.059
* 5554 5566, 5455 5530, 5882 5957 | -0.098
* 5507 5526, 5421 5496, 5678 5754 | 0.006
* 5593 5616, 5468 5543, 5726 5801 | -0.086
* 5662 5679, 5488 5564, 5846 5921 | -0.076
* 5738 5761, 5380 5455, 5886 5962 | -0.109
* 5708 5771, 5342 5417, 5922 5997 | -0.083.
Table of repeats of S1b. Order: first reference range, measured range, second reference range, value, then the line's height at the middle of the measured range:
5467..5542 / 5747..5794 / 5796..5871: -2.2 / 4.19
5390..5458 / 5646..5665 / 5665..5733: 0.7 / 4.1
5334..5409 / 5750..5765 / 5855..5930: -2.3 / 4.09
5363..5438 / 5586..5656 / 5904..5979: -1.6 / 3.98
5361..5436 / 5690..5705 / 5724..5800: 0.1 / 4.24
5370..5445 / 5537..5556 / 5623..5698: 2.0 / 3.89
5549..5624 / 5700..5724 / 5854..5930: 1.0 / 4.19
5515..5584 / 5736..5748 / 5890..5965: -1.2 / 4.16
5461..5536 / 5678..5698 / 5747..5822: -1.1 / 4.07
